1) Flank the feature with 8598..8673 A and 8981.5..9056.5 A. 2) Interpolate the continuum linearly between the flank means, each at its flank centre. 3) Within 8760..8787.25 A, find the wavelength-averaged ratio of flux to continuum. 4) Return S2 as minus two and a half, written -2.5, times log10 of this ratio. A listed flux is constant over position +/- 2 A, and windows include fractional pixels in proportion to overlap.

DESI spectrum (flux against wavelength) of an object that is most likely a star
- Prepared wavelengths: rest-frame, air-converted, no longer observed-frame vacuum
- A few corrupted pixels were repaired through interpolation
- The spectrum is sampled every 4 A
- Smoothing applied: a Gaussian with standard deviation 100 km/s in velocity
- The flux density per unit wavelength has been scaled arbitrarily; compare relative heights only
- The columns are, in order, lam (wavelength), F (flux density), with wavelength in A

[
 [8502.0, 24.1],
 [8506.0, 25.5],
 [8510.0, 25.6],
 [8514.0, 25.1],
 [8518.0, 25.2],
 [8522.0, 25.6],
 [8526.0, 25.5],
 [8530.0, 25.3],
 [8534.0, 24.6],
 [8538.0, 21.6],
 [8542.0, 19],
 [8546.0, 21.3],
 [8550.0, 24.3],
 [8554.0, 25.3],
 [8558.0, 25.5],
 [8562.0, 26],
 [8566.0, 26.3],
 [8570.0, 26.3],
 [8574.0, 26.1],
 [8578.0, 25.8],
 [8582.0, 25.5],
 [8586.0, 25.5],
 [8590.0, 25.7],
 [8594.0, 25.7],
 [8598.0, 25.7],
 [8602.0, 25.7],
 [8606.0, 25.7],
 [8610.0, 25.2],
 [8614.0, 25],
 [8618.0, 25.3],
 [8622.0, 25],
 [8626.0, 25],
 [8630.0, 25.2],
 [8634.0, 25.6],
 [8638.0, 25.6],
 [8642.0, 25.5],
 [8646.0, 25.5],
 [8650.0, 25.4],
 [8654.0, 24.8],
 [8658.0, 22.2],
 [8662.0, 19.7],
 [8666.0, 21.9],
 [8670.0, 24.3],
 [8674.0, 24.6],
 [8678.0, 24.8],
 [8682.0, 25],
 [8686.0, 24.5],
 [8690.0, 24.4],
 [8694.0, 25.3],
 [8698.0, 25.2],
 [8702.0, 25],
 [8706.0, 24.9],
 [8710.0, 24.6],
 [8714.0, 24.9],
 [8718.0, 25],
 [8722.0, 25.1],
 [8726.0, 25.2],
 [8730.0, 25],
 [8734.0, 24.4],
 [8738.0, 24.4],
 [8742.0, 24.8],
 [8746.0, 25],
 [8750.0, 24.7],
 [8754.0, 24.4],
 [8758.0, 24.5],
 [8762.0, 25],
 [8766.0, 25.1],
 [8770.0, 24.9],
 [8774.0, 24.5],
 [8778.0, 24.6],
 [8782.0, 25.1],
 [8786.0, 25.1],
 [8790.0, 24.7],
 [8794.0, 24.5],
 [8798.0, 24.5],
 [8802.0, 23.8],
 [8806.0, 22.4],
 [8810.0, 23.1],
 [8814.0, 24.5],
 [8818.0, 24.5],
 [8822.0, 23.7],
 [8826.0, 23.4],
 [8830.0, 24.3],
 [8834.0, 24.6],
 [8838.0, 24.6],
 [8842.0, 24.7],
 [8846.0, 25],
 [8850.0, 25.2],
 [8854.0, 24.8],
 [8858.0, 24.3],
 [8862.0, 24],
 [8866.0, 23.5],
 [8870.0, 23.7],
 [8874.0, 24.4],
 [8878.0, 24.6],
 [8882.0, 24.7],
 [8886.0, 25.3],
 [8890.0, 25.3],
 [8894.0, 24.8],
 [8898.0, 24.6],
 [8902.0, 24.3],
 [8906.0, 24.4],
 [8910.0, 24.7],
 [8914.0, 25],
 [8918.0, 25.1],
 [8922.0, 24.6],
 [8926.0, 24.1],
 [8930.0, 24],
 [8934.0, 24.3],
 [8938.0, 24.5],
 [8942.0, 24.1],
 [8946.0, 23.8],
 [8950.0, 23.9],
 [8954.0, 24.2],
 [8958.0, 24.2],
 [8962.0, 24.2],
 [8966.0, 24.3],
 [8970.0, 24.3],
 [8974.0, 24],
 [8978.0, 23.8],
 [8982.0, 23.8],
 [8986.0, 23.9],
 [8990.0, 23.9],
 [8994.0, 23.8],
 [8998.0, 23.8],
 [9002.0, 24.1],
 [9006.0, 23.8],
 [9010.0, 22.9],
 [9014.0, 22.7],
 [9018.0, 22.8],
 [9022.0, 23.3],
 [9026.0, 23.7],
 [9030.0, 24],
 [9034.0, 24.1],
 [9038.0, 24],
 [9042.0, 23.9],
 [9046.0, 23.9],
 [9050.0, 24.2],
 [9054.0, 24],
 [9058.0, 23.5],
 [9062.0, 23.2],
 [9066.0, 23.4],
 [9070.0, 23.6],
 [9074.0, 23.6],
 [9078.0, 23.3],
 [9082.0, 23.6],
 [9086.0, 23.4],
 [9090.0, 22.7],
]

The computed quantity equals -0.03 mag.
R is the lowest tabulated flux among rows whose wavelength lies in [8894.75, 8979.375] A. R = 23.8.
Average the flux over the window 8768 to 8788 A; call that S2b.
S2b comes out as 24.8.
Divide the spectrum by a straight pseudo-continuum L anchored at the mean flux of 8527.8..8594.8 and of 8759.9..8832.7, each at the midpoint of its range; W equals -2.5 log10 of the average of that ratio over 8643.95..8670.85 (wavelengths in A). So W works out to 0.05 mag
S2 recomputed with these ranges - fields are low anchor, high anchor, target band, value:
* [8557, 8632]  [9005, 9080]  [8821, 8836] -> 0.023 mag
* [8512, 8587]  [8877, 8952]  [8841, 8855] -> -0.017 mag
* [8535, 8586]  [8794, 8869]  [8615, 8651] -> -0.042 mag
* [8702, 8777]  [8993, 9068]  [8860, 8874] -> 0.021 mag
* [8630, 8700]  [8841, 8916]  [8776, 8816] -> 0.013 mag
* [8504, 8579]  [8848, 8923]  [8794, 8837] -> 0.031 mag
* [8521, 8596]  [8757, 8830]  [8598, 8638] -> -0.029 mag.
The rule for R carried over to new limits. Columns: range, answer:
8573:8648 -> 25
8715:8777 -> 24.4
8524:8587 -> 19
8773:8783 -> 24.5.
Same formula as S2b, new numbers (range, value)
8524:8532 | 25.4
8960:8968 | 24.2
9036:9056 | 24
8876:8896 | 24.9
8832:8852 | 24.8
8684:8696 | 24.7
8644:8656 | 25.2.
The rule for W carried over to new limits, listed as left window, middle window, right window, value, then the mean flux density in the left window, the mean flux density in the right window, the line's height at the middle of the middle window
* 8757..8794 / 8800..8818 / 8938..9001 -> 0.05 mag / 24.8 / 24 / 24.7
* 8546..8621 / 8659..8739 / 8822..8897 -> 0.03 mag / 25.5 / 24.5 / 25.1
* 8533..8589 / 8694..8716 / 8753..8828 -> -0.02 mag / 24.5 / 24.3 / 24.4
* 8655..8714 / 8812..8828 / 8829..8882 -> 0.02 mag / 24.1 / 24.5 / 24.4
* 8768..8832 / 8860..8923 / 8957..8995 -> -0.02 mag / 24.2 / 24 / 24.1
